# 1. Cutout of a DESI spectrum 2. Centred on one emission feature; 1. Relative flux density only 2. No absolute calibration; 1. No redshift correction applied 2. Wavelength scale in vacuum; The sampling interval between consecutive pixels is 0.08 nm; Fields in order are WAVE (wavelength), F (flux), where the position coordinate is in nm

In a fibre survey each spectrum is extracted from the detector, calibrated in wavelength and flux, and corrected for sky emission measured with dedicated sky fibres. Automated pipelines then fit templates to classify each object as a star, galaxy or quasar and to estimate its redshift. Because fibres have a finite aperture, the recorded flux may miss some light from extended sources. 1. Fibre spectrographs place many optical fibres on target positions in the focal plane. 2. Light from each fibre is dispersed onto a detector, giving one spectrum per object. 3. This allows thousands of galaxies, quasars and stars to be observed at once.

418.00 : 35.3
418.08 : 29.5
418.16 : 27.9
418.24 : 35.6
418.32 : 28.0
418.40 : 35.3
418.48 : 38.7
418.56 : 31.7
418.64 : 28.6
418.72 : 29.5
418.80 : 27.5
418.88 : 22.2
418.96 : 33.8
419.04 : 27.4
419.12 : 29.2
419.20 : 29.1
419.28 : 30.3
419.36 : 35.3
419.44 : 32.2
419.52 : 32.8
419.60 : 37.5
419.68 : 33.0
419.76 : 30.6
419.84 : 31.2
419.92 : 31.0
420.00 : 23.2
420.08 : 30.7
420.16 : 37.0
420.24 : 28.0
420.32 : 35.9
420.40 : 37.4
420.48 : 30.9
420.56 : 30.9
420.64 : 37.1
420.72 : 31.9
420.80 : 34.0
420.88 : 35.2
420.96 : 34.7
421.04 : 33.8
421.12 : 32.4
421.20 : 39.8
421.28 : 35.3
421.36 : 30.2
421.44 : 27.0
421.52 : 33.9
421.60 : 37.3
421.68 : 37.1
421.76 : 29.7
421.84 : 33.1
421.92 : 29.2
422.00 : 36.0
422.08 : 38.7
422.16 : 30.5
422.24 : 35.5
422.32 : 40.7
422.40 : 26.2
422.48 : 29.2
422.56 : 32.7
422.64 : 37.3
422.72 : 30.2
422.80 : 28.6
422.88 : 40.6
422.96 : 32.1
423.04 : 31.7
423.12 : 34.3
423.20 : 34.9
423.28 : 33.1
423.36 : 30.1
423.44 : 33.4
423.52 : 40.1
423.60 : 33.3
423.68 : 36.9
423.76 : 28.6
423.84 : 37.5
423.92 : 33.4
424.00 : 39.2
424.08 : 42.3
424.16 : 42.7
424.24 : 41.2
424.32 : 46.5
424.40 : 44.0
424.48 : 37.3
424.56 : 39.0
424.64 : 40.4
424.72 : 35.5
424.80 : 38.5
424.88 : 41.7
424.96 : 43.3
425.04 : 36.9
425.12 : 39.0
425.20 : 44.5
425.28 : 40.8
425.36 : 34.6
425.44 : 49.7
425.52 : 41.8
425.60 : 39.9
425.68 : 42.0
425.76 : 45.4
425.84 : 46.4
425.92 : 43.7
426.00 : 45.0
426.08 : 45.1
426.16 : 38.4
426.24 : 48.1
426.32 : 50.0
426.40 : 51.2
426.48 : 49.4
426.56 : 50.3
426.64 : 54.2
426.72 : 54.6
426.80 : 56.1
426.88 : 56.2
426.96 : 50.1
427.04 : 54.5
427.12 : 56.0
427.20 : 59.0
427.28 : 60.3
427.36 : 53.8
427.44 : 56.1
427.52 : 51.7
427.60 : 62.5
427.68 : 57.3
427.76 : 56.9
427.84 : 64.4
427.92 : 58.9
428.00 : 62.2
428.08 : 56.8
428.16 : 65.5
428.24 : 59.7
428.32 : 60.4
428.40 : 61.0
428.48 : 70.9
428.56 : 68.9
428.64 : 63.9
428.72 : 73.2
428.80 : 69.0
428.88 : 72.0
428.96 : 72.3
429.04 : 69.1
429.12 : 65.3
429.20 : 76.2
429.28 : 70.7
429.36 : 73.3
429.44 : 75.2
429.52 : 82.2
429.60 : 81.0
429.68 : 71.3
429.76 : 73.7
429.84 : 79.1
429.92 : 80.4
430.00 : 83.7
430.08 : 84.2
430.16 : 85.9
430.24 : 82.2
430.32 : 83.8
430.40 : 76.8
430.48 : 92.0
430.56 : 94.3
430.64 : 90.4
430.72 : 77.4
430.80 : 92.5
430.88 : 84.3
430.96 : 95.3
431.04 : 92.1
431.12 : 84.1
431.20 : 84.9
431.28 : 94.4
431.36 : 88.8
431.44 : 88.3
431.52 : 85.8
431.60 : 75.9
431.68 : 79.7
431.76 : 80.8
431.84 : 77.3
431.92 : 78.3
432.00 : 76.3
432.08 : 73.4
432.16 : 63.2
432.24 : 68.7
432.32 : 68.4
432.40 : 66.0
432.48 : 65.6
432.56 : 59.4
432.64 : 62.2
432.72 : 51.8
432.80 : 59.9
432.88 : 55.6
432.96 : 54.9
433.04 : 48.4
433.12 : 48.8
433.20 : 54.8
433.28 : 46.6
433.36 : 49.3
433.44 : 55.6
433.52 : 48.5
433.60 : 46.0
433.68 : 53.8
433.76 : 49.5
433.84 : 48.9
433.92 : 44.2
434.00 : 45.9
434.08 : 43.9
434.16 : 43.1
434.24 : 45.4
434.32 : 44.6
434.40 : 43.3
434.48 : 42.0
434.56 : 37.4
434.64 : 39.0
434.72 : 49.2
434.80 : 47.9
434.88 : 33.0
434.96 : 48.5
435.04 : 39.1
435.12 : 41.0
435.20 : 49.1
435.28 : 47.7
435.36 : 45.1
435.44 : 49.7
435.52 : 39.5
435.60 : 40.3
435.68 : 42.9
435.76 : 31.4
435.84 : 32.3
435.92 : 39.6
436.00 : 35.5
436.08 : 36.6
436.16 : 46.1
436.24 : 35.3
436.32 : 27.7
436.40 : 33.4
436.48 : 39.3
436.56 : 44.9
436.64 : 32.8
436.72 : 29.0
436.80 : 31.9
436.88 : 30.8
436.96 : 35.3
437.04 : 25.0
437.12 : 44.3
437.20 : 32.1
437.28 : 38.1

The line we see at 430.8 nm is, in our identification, C IV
